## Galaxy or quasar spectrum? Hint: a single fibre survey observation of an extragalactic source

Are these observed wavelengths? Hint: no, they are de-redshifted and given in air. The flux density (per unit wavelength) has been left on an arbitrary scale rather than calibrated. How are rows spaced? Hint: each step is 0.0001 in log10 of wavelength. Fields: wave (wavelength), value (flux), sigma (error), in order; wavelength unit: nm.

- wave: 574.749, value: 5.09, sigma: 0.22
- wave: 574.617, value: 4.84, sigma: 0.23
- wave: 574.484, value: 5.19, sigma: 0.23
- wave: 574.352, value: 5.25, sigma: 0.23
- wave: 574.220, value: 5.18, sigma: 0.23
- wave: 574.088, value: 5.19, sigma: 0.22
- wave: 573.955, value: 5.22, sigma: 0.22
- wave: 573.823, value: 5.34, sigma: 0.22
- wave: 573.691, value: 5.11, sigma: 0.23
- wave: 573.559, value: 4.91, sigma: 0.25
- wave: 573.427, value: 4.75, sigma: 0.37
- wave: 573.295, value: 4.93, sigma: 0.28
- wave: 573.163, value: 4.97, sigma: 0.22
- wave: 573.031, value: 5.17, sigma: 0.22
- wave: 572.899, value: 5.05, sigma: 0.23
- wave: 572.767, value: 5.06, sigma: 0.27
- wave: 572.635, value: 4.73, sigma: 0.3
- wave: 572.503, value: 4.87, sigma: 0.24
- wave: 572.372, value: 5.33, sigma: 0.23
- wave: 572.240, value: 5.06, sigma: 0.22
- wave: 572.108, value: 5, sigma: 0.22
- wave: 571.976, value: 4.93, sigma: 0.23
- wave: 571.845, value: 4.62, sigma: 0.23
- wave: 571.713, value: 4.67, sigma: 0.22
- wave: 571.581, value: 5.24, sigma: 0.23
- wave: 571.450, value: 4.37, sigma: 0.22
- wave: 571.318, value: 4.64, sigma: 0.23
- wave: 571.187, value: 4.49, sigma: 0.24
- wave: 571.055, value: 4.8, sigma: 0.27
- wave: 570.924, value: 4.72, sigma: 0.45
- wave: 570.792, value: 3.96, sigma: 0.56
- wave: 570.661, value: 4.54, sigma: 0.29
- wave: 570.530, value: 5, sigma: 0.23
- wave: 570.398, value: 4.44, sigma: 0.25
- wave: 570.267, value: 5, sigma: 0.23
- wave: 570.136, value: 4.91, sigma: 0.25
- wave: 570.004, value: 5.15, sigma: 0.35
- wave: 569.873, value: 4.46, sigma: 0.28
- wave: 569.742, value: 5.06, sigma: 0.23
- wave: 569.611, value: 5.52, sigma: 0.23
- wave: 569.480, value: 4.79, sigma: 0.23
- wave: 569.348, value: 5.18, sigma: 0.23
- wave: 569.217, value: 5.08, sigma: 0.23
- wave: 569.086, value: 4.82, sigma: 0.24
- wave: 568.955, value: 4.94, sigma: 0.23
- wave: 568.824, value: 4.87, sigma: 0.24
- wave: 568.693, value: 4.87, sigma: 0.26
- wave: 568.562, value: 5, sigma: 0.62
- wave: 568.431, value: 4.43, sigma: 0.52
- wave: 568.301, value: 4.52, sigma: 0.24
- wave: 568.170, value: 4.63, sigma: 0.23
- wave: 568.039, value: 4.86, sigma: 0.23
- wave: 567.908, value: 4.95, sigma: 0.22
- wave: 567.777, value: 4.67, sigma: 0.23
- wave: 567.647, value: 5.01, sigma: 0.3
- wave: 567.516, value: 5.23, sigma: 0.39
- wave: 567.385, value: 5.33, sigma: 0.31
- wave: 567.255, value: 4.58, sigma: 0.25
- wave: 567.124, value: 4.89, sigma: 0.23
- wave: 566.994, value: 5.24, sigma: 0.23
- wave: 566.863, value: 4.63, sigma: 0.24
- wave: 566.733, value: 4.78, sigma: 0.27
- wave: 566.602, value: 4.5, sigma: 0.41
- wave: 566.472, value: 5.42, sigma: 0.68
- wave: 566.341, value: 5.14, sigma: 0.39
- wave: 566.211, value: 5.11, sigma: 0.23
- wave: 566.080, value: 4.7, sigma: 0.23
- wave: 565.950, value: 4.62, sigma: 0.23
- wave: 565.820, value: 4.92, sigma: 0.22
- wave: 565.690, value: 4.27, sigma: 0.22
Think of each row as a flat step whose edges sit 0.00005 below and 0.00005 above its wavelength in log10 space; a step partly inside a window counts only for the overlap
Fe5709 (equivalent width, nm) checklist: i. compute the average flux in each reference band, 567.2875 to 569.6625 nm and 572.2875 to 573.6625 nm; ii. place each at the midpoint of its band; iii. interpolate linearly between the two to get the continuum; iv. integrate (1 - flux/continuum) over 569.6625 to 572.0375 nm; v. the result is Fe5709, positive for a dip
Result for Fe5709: 0.11 nm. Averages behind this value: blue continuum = 4.92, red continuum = 4.98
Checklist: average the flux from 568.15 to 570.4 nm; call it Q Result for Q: 4.89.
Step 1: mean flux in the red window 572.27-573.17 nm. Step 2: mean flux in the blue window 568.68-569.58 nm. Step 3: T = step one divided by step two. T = 1.01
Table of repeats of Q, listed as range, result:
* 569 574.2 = 4.9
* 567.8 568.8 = 4.75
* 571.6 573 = 4.95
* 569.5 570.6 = 4.94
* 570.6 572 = 4.63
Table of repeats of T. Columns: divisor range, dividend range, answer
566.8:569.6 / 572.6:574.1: 1.03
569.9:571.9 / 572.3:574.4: 1.08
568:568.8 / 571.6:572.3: 1.03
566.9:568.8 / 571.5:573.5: 1.02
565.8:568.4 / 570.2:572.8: 0.98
